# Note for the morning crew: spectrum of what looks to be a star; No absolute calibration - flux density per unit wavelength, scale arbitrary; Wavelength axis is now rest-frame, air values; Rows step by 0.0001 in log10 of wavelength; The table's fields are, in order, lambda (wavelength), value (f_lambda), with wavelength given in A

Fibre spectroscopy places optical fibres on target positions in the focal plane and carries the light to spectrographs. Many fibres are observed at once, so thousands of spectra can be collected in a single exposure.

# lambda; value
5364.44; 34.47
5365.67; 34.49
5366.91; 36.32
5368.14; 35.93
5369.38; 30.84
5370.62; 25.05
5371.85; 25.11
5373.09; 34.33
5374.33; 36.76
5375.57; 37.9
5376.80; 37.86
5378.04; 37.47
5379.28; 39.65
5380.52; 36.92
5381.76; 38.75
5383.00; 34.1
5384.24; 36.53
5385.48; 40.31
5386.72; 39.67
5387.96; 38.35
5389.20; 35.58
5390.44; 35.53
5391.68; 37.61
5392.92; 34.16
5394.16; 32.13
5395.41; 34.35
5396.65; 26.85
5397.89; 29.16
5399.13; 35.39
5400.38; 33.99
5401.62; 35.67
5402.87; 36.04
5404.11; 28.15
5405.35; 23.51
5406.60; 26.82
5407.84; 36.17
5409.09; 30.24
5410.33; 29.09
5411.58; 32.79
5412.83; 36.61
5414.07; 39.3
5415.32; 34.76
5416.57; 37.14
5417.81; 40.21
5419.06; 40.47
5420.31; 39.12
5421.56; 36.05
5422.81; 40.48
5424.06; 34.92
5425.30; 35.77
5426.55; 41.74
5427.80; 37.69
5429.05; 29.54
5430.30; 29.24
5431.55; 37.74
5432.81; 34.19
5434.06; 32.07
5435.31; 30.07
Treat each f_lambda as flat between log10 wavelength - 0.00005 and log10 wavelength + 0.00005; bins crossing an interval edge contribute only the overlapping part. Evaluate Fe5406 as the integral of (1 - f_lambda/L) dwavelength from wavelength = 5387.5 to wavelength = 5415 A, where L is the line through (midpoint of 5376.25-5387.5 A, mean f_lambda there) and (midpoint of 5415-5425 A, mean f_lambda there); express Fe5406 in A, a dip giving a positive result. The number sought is 3.5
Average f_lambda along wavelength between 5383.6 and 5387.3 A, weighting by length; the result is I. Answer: 38.8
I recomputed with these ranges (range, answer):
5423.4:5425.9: 35.5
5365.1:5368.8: 35.5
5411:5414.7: 36.3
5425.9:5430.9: 34.6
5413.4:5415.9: 37.1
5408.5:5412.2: 30.7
